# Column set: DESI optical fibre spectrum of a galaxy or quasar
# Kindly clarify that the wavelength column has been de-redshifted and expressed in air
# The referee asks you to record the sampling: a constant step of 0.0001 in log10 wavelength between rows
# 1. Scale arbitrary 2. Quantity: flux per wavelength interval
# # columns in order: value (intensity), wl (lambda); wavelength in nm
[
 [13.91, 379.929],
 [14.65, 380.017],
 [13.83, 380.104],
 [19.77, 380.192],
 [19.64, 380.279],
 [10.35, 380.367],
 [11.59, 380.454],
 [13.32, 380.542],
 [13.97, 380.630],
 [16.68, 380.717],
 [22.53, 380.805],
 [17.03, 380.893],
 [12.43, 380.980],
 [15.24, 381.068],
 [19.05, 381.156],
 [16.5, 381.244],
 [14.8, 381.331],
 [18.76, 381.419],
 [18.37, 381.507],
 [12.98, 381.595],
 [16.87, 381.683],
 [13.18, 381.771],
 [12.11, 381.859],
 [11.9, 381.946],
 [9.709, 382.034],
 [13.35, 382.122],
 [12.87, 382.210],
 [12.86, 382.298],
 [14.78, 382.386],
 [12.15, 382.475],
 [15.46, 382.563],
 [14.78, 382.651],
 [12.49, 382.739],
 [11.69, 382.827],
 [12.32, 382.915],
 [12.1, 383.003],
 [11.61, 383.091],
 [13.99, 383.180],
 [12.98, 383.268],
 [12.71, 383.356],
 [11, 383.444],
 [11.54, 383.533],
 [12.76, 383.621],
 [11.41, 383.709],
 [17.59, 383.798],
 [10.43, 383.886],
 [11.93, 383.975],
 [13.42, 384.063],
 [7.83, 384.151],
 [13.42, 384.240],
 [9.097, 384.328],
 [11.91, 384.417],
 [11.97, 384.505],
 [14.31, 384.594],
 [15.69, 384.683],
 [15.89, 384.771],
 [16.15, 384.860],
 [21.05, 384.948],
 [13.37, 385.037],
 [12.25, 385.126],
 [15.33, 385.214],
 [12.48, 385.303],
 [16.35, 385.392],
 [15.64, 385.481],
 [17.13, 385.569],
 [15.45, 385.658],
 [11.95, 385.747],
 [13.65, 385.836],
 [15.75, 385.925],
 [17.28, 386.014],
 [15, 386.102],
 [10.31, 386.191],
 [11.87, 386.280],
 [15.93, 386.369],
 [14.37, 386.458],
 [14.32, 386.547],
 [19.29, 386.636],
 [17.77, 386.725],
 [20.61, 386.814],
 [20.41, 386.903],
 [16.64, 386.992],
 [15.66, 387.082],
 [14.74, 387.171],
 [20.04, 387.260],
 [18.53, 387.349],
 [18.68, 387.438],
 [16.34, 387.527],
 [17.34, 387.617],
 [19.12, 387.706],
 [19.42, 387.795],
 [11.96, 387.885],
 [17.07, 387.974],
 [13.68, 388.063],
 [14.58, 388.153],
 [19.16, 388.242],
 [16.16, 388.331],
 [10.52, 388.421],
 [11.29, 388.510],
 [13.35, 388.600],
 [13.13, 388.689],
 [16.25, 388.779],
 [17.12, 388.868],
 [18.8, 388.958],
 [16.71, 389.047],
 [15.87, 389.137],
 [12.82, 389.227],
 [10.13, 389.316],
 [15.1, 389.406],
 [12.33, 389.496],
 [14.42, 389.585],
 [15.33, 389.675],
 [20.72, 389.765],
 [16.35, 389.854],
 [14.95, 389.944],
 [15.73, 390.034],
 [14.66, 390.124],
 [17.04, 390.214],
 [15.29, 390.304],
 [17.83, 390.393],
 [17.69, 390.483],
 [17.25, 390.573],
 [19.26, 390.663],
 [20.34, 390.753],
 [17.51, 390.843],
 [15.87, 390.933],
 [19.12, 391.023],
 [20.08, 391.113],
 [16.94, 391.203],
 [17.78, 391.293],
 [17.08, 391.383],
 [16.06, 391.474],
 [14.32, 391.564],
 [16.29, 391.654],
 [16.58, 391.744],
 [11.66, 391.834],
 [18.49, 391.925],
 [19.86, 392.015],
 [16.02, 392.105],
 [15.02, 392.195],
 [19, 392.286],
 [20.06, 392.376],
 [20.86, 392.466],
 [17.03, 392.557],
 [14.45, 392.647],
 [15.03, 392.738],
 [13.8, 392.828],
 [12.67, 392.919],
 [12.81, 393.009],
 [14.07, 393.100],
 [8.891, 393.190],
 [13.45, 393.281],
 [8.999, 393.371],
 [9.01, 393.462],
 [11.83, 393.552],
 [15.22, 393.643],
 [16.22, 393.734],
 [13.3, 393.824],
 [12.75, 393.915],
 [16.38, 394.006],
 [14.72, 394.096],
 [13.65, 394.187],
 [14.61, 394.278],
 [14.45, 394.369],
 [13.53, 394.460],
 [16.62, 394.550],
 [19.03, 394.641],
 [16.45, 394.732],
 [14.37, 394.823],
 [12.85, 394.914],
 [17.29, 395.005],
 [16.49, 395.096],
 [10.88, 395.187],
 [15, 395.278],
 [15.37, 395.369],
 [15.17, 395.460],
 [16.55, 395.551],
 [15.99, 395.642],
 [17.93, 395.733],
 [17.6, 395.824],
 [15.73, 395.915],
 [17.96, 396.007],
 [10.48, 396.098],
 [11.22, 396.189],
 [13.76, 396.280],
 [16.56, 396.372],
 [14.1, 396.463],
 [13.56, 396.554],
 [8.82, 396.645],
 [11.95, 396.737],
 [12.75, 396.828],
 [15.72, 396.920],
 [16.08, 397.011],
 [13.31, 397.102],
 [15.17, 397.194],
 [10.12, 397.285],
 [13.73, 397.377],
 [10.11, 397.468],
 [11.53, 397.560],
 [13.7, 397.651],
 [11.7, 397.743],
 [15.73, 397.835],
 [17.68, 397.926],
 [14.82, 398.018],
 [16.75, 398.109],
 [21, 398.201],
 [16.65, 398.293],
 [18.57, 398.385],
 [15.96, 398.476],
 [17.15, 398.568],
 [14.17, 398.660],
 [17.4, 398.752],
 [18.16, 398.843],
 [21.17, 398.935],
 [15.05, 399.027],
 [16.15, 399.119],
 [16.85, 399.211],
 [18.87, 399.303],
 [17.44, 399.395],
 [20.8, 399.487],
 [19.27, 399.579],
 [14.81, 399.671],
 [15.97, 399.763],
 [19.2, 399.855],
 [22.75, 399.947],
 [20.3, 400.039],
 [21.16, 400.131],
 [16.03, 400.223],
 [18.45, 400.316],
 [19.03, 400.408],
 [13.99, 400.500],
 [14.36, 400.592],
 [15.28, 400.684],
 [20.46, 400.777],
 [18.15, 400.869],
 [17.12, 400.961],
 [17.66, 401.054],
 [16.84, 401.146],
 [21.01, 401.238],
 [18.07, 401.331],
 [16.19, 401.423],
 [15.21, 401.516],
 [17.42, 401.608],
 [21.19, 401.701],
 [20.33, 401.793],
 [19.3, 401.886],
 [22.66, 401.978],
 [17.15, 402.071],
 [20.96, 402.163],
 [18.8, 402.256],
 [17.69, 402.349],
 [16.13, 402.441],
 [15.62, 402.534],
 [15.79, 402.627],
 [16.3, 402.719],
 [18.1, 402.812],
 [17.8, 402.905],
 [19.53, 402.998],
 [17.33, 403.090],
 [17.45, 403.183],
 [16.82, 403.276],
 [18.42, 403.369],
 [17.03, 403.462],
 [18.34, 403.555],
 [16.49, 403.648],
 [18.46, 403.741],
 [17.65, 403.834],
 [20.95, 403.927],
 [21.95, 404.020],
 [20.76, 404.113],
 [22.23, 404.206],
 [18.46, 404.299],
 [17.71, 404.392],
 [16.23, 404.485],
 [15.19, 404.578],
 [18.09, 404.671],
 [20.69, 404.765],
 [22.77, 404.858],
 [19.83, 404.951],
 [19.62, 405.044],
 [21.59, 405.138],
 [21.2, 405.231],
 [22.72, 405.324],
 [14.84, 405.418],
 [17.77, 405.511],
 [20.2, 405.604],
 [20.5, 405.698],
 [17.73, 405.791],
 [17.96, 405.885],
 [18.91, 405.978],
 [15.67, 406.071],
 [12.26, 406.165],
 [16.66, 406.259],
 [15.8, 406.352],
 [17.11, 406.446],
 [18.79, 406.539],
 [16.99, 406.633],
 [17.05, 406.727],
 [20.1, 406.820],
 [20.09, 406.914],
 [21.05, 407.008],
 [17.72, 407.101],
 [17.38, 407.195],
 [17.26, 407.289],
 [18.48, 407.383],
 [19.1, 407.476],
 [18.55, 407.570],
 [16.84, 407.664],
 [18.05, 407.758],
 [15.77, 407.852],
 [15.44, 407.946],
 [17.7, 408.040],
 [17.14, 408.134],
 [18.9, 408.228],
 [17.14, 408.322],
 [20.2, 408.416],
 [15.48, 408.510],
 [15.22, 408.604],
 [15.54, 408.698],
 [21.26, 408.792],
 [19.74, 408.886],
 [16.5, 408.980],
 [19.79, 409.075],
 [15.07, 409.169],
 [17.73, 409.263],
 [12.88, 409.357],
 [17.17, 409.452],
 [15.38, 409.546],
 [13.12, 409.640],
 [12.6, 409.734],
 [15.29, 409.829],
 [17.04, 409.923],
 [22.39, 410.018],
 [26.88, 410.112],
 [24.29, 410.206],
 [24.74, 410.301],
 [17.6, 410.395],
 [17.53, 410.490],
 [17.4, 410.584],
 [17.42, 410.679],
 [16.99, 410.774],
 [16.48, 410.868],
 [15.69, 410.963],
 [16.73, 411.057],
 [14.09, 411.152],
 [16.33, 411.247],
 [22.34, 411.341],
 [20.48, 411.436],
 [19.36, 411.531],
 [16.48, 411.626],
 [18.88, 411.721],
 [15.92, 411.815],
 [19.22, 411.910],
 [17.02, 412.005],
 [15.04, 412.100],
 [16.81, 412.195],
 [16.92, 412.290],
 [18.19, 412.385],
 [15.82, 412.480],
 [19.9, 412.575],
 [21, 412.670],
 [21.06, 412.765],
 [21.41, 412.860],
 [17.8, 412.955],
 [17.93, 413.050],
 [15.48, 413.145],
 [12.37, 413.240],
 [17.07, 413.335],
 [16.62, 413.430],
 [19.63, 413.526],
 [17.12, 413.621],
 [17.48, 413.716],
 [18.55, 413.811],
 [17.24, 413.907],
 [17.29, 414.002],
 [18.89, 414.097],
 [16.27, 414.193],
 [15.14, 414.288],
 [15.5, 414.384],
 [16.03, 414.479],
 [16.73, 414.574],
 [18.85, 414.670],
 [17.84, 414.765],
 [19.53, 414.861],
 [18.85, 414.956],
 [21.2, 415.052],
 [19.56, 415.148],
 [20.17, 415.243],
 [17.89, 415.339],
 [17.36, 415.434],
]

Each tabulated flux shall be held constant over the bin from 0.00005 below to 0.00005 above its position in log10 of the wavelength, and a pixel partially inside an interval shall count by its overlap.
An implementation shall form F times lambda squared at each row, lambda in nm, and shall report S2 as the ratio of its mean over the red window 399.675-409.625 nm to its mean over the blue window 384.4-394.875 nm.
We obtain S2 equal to 1.25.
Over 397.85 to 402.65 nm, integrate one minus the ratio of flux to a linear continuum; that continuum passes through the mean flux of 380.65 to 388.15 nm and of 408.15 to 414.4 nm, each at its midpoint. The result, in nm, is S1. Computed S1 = -0.40 nm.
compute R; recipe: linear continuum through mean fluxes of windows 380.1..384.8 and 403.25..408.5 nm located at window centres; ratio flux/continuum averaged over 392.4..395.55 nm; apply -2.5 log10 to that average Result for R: 0.12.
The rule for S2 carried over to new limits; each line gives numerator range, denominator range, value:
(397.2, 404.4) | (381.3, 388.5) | 1.31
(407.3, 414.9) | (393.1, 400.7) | 1.23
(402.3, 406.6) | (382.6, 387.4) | 1.40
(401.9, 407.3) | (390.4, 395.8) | 1.25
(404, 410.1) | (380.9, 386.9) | 1.43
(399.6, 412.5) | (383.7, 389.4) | 1.32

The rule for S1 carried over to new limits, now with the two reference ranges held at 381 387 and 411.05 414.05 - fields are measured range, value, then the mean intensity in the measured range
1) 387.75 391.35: -0.27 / 16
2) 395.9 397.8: 0.31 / 13.2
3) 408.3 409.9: 0.08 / 16.5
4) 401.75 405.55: -0.47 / 18.7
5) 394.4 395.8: 0.00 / 15.6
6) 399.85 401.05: -0.14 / 18.1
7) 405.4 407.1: -0.08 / 17.8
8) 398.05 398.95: -0.09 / 17.5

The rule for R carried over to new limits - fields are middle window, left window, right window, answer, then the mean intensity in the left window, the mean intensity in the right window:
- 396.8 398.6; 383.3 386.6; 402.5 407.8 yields 0.12 mag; 13.8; 18.3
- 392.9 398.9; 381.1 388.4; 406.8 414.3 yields 0.11 mag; 14.7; 17.8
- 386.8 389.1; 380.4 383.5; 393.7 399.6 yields -0.13 mag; 14.1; 15.3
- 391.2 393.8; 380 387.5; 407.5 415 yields 0.03 mag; 14.6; 17.7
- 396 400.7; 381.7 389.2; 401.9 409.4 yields 0.07 mag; 14.5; 18.1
